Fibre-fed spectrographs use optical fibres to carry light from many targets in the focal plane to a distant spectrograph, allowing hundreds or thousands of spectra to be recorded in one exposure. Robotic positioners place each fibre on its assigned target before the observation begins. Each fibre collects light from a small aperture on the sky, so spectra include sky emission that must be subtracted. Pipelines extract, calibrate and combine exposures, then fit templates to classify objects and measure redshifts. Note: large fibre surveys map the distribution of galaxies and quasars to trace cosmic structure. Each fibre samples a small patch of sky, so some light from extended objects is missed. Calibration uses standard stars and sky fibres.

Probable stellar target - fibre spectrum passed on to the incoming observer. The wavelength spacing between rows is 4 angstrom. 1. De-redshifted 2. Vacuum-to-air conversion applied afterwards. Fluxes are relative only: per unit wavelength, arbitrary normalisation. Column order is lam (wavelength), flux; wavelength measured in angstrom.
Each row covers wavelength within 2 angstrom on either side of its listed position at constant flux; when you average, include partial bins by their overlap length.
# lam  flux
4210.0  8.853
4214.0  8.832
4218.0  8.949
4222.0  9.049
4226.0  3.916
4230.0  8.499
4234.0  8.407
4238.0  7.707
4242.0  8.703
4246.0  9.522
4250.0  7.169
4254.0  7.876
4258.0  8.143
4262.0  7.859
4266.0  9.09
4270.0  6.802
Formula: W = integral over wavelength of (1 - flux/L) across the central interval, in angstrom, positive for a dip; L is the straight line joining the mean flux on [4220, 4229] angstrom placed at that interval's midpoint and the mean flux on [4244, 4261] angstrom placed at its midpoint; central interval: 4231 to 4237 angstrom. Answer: -0.93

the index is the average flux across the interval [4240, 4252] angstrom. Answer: 8.46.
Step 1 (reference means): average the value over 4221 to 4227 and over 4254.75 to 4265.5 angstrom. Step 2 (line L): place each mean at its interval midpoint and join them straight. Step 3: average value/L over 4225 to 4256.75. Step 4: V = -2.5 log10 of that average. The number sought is -0.085 mag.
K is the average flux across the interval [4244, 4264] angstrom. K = 8.11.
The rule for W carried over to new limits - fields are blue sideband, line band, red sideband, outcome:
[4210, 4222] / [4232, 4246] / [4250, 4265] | -0.16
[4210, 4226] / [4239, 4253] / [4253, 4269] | -0.25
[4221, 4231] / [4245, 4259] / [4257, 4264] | -0.72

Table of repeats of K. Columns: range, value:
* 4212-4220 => 8.89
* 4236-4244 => 8.21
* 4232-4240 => 8.06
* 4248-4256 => 7.52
